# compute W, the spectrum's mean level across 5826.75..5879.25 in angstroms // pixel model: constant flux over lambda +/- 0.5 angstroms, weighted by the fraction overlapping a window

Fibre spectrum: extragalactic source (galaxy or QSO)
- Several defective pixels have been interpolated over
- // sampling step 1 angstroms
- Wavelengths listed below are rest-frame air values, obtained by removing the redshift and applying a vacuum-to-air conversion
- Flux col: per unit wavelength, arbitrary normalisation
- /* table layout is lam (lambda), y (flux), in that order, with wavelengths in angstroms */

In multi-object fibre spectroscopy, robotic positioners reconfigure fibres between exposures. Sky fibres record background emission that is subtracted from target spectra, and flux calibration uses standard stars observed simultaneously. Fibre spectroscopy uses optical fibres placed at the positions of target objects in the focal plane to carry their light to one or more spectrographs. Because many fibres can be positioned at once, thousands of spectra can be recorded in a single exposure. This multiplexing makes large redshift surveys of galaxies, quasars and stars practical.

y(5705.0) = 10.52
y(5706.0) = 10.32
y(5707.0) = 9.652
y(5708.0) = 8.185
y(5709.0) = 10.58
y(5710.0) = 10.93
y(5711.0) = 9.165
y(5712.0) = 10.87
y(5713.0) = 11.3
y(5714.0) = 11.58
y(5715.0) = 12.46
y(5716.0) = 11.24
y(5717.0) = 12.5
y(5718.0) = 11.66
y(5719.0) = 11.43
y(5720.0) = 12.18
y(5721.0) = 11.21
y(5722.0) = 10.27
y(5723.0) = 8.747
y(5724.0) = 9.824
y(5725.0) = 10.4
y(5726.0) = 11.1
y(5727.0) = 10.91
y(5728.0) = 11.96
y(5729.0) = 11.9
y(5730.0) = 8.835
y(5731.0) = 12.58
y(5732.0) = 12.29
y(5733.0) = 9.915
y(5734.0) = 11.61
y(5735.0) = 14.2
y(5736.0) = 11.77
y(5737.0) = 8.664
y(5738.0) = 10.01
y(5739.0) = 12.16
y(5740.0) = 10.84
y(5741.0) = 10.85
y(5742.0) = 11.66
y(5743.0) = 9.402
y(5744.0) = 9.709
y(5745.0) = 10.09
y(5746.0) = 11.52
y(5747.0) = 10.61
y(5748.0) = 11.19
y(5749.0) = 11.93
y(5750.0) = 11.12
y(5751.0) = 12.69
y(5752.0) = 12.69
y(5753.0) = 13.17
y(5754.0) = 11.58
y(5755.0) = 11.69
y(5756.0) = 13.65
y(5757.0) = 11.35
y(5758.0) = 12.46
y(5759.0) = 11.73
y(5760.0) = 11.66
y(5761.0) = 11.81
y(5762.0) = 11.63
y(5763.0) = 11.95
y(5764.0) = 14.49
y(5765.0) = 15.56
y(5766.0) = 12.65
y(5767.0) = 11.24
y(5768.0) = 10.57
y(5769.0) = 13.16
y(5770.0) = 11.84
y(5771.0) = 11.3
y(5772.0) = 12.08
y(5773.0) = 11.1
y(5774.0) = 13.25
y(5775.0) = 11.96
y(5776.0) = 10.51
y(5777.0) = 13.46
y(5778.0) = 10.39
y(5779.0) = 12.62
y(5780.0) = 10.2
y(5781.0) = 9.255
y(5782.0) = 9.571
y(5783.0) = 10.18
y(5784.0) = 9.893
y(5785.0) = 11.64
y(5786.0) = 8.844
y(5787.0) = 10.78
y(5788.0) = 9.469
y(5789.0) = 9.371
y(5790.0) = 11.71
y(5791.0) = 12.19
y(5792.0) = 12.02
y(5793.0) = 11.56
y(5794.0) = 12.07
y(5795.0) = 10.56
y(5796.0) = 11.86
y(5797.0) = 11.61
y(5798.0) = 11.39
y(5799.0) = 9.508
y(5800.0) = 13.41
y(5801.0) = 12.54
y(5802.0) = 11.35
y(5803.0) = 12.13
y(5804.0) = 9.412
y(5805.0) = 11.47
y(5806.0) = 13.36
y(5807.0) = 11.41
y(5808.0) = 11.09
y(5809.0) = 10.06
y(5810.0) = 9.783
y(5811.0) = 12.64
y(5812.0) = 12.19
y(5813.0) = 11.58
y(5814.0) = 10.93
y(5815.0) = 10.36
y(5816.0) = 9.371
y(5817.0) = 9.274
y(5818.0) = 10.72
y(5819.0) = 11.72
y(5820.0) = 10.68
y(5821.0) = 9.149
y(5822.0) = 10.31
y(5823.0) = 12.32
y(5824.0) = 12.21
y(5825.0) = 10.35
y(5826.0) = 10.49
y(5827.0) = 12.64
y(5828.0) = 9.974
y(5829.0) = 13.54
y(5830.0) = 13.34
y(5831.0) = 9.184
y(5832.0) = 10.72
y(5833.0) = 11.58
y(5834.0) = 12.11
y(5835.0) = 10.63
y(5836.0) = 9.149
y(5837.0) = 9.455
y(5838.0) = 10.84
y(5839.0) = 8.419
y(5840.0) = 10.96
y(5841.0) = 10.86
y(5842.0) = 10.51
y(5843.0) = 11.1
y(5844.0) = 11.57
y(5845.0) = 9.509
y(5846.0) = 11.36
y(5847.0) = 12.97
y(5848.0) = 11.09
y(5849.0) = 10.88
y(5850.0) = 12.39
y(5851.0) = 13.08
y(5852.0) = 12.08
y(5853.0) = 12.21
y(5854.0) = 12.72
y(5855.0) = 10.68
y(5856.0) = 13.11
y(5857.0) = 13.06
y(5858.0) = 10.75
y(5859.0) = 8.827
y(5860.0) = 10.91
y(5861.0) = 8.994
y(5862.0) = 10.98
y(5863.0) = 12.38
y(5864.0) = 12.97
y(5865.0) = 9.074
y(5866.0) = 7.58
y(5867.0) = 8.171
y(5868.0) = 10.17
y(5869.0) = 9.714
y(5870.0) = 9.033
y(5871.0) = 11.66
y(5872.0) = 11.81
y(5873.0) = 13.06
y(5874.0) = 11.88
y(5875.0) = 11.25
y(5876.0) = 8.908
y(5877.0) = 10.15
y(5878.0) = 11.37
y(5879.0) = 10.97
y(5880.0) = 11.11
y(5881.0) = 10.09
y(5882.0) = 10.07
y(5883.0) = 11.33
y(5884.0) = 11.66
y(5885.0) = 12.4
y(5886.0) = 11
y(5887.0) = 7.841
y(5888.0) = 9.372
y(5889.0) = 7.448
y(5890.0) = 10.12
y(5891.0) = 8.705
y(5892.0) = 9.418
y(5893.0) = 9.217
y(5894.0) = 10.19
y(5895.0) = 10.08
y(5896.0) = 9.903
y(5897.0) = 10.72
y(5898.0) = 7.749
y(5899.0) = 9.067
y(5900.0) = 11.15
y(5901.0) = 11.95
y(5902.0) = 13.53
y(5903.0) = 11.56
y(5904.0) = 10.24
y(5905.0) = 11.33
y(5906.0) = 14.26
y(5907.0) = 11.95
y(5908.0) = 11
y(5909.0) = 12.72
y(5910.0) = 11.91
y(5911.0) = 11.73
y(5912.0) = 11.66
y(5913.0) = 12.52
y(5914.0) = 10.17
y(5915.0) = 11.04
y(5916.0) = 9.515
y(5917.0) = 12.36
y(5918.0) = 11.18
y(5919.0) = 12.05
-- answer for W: 11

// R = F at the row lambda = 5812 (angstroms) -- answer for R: 12.19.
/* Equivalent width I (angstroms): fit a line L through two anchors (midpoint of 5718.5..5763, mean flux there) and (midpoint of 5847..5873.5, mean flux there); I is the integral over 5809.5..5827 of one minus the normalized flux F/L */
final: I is 0.4 angstroms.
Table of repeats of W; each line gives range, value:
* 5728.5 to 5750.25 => 11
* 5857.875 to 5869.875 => 9.99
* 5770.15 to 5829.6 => 11.1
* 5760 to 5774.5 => 12.3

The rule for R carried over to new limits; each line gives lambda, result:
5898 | 7.749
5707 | 9.652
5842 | 10.51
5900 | 11.15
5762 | 11.63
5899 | 9.067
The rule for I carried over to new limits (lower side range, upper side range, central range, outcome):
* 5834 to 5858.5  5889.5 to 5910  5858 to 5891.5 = 2.0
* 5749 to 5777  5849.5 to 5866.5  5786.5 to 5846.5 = 3.4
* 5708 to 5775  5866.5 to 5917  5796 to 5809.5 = -0.4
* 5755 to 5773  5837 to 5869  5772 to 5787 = 1.3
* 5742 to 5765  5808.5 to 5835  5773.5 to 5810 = 0.7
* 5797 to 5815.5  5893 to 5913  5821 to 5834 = 0.0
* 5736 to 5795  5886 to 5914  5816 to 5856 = -0.3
